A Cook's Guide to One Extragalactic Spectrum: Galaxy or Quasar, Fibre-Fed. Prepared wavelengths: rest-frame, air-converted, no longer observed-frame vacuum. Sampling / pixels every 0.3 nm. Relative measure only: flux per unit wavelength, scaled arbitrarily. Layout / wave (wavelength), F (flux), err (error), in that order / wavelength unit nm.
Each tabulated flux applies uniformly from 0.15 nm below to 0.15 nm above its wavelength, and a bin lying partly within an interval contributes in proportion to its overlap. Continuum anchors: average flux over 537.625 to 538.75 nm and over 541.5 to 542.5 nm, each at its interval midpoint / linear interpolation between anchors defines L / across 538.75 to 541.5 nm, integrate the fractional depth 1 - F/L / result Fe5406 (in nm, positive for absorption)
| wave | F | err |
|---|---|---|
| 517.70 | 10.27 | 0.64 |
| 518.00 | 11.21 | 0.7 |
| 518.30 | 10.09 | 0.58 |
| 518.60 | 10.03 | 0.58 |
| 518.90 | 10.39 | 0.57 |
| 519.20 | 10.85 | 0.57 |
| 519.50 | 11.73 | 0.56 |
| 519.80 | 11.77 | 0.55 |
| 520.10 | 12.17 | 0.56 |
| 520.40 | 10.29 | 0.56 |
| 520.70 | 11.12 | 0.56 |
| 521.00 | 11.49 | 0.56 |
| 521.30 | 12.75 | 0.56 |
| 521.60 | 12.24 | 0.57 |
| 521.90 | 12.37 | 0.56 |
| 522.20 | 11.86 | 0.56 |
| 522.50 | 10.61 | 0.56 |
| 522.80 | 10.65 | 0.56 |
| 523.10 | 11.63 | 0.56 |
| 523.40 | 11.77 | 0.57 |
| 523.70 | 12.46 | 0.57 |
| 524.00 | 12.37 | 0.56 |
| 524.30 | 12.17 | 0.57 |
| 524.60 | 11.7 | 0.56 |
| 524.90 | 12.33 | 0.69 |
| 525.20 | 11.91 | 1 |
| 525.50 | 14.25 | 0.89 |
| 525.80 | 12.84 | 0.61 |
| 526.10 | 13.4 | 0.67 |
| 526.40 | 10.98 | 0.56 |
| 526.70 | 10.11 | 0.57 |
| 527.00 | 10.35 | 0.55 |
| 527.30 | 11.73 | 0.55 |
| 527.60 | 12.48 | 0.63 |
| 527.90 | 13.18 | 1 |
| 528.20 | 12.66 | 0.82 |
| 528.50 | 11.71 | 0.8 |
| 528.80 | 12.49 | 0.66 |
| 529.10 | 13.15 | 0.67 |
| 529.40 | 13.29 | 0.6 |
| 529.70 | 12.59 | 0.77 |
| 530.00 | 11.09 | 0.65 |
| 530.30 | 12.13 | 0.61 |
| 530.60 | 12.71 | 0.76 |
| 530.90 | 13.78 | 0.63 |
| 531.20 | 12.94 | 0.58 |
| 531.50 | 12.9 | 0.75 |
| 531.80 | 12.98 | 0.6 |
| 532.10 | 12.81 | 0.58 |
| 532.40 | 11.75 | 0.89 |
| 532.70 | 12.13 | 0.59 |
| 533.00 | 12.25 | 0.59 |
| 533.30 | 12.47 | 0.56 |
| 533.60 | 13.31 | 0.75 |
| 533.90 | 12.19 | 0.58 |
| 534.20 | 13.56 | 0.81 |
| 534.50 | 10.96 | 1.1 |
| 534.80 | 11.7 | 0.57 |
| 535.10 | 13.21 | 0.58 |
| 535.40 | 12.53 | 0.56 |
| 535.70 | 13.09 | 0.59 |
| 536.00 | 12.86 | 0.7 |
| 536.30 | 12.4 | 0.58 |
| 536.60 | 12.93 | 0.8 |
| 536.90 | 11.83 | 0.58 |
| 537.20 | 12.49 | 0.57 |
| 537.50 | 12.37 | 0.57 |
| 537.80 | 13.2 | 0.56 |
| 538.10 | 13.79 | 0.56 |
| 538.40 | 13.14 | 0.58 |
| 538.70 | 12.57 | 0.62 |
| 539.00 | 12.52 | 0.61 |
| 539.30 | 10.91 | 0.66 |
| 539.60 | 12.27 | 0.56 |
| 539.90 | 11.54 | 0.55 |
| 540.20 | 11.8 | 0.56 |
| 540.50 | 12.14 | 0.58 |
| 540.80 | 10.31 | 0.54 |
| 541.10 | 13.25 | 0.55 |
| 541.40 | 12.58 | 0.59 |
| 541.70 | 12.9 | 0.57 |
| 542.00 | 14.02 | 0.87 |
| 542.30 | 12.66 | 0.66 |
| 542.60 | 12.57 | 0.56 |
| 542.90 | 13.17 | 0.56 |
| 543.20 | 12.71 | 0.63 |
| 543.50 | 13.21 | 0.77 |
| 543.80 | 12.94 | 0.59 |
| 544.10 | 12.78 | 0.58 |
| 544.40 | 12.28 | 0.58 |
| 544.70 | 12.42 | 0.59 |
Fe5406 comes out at 0.26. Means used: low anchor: 13.2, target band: 11.9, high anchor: 13.1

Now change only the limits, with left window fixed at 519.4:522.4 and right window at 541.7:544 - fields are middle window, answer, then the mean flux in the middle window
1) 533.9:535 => 0.04 nm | 12.1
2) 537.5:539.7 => 0.03 nm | 12.6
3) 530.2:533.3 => -0.06 nm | 12.6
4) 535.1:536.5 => -0.02 nm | 12.8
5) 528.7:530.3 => -0.03 nm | 12.5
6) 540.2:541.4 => 0.09 nm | 12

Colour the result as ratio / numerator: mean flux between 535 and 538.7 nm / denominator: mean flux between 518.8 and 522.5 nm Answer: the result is 1.11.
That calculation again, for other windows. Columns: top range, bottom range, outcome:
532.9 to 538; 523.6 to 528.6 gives 1.03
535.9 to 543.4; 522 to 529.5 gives 1.04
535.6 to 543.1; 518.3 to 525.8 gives 1.07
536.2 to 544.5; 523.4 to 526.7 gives 1.02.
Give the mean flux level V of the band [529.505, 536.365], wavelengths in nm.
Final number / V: 12.5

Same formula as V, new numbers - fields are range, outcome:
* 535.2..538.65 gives 12.8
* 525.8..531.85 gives 12.3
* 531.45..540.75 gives 12.4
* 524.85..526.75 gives 12.4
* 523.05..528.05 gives 12.1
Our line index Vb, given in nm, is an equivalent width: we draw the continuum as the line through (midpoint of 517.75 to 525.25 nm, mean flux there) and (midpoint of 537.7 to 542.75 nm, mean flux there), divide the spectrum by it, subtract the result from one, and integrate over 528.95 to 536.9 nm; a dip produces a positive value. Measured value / -0.33 nm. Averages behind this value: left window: 11.5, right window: 12.5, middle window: 12.6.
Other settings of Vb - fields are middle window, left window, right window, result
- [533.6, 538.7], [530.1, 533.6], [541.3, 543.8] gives 0.05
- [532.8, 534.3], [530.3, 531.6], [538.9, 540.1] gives -0.01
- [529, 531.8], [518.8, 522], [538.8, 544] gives -0.18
